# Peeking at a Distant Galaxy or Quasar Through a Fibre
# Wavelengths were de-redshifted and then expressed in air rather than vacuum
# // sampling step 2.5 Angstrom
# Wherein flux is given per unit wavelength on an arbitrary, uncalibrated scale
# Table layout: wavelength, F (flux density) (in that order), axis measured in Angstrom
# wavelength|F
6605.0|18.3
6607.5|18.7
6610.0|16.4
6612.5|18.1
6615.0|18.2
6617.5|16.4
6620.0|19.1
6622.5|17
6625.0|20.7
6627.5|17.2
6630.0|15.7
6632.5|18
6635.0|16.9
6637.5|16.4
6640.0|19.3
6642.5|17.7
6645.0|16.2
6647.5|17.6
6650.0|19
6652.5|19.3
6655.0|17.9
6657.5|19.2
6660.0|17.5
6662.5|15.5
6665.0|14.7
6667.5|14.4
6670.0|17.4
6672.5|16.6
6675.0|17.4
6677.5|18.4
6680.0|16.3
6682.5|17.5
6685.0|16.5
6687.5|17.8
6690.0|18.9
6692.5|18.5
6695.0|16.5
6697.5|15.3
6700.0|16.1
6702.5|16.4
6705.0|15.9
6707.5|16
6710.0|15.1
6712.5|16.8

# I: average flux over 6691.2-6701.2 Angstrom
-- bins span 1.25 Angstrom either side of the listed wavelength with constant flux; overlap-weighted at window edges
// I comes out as 16.6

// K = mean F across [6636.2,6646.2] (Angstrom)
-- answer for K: 17.4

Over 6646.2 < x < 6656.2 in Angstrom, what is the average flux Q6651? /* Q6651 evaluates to 18.4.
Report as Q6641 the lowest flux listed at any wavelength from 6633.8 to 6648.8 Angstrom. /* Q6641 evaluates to 16.2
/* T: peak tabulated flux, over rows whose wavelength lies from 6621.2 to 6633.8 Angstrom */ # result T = 20.7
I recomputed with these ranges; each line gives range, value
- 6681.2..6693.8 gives 17.8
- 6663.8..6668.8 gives 14.6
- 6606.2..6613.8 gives 17.7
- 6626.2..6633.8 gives 17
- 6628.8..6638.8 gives 16.8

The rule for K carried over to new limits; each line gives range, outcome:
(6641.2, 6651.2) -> 17.6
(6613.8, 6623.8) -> 17.7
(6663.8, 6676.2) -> 16.1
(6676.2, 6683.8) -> 17.4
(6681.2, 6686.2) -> 17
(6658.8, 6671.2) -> 15.9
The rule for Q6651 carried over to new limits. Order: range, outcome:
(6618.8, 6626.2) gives 18.9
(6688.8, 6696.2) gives 18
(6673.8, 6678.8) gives 17.9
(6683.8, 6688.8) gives 17.2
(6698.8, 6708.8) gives 16.1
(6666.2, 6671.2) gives 15.9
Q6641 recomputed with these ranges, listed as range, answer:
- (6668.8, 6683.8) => 16.3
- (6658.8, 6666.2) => 14.7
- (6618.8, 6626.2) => 17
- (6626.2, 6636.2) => 15.7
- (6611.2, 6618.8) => 16.4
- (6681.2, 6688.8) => 16.5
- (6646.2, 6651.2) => 17.6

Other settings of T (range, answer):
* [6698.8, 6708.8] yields 16.4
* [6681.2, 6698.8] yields 18.9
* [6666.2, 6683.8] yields 18.4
